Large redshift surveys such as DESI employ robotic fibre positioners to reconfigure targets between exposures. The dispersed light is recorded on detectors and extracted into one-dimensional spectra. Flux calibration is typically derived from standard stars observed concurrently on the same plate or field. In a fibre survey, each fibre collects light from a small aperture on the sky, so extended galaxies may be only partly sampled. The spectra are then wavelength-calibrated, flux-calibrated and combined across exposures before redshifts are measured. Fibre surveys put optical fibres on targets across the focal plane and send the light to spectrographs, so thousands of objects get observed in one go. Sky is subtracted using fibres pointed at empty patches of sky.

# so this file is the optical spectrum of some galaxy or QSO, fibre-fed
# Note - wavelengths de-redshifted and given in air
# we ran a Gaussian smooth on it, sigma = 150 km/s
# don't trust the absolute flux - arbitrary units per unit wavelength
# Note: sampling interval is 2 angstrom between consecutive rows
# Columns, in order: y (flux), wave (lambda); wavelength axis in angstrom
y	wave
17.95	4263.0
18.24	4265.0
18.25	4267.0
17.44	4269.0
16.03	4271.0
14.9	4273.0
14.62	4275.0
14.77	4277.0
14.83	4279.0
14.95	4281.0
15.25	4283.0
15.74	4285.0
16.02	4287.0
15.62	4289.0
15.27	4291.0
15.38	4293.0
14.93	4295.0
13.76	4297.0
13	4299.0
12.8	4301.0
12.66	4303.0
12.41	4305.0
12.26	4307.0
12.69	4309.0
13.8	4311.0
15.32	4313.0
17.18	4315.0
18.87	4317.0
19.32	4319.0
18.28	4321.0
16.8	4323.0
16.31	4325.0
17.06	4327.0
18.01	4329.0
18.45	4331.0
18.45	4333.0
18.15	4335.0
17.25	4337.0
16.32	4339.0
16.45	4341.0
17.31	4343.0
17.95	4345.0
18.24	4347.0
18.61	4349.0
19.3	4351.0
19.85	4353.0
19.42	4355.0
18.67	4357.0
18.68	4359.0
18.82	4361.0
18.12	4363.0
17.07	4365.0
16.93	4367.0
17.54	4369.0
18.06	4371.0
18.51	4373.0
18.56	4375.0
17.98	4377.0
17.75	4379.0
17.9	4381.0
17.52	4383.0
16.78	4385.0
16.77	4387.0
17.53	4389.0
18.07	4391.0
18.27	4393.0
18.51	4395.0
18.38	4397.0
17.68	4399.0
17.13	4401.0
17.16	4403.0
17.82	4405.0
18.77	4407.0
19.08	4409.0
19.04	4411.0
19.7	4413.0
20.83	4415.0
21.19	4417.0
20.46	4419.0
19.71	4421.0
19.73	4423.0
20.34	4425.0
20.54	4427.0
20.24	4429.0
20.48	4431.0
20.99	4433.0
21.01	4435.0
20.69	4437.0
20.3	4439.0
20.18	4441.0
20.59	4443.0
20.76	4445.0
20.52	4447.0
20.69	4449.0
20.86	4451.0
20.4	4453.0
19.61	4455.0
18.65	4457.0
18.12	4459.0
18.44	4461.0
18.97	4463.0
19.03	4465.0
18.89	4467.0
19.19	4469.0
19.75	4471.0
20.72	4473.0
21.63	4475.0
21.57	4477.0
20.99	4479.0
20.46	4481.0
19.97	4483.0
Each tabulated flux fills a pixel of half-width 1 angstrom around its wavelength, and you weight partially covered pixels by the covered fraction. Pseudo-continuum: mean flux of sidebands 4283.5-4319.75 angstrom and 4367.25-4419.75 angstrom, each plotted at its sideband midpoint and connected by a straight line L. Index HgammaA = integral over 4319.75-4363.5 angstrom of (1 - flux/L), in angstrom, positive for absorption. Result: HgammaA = -4.5 angstrom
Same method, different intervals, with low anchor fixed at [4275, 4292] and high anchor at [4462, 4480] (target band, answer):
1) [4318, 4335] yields -1.5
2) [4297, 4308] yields 2.1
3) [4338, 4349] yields -0.4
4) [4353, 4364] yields -1.1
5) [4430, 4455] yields -1.6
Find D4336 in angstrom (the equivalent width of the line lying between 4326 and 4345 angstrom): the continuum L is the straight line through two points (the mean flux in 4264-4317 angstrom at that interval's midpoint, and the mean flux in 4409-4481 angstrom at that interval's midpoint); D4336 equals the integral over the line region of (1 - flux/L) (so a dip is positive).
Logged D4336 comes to -1.2 angstrom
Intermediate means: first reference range 15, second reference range 20.1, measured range 17.5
